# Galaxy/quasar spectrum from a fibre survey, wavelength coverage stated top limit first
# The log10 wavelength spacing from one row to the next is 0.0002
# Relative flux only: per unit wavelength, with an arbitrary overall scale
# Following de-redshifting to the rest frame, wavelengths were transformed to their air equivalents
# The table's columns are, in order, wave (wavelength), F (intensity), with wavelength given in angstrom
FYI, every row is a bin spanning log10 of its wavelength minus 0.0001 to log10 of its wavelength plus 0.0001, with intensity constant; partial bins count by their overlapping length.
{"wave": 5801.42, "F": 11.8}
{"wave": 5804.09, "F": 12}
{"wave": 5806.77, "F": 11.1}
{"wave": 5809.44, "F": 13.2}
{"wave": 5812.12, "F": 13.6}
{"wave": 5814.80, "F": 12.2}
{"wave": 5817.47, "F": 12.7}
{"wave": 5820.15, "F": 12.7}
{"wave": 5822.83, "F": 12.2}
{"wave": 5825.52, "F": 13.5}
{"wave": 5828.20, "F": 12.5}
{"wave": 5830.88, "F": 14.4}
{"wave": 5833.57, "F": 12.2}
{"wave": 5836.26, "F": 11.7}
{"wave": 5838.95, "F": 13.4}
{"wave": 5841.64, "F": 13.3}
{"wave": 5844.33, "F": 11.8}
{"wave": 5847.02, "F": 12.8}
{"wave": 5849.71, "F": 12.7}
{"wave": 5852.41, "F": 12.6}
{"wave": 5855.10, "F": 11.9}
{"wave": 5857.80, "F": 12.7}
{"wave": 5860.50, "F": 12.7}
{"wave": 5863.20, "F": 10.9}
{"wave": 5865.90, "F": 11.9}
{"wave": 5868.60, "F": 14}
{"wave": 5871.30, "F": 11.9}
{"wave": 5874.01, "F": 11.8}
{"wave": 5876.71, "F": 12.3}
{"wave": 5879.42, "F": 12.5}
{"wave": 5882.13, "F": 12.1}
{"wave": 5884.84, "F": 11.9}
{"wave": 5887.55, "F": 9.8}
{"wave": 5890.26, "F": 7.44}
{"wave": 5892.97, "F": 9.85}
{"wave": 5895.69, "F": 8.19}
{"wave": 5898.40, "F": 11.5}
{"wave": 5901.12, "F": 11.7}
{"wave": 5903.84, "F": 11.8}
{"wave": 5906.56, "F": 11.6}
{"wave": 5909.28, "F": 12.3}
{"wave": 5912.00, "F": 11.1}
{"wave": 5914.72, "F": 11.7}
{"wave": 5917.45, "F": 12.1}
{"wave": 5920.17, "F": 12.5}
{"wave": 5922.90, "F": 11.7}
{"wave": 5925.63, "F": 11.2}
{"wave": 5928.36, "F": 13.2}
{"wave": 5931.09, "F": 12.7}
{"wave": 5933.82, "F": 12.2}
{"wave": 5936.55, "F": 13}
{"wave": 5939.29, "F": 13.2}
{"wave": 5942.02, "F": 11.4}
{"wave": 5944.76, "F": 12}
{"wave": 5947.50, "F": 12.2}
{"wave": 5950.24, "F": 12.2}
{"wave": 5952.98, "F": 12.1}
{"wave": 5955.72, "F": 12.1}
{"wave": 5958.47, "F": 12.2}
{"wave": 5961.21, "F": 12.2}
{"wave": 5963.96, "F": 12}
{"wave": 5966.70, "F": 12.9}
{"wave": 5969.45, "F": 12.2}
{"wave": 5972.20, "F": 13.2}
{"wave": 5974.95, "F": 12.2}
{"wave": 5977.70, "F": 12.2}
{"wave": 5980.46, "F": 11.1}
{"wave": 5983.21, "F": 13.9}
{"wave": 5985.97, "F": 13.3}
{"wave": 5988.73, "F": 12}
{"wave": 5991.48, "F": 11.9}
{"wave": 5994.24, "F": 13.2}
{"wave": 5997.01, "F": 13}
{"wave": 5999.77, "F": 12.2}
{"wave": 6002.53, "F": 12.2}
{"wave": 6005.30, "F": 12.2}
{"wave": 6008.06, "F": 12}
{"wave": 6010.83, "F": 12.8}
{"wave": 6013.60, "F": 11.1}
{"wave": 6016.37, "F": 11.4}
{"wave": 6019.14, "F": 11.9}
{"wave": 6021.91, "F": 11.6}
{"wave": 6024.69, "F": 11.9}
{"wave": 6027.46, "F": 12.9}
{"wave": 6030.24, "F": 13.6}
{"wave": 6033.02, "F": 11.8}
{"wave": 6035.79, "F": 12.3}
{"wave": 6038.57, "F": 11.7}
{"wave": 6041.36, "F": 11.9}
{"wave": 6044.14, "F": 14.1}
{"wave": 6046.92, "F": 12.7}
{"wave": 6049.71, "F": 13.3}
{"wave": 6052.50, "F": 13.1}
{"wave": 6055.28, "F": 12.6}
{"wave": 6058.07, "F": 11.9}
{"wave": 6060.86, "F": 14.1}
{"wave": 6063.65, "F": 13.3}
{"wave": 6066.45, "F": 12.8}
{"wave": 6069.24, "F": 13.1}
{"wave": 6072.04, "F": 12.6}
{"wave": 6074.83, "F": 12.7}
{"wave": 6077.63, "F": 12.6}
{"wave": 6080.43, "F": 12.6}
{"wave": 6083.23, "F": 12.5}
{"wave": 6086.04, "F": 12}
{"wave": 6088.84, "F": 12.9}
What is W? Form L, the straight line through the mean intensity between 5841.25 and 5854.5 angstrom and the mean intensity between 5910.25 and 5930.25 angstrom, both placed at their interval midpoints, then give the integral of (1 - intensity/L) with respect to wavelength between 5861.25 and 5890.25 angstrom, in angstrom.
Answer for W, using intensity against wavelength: 1.44 angstrom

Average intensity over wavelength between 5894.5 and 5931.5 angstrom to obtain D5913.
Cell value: 11.7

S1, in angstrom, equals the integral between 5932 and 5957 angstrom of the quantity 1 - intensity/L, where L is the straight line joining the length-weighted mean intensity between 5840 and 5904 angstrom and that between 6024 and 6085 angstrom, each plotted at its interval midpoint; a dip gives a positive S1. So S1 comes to -0.4 angstrom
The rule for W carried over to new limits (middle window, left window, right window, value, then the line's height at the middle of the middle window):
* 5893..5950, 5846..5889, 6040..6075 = 2.5 angstrom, 12.4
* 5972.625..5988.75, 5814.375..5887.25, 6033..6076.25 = 0.2 angstrom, 12.7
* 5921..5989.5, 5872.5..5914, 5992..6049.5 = -3.9 angstrom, 11.7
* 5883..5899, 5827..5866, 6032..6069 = 3.6 angstrom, 12.6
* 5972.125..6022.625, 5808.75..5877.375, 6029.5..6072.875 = 1.9 angstrom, 12.7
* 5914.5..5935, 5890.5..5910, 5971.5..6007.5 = -1.8 angstrom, 11.2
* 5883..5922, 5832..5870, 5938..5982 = 4.3 angstrom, 12.4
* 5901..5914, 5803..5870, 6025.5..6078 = 1.0 angstrom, 12.7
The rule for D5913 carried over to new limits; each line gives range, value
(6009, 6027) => 11.8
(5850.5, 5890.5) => 11.9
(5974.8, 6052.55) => 12.4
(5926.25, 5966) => 12.3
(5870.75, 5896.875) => 10.8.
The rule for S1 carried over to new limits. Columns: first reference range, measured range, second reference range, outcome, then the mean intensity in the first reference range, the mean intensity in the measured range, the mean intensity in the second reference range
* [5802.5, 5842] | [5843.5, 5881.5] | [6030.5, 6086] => 1.1 angstrom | 12.7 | 12.3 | 12.7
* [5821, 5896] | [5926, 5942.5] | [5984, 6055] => -0.5 angstrom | 12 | 12.6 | 12.4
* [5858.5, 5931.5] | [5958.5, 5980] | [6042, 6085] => -0.3 angstrom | 11.6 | 12.3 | 12.9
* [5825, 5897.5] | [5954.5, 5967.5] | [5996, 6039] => -0.2 angstrom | 11.9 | 12.3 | 12.2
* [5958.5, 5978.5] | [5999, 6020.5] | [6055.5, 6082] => 1.1 angstrom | 12.4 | 12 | 12.8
